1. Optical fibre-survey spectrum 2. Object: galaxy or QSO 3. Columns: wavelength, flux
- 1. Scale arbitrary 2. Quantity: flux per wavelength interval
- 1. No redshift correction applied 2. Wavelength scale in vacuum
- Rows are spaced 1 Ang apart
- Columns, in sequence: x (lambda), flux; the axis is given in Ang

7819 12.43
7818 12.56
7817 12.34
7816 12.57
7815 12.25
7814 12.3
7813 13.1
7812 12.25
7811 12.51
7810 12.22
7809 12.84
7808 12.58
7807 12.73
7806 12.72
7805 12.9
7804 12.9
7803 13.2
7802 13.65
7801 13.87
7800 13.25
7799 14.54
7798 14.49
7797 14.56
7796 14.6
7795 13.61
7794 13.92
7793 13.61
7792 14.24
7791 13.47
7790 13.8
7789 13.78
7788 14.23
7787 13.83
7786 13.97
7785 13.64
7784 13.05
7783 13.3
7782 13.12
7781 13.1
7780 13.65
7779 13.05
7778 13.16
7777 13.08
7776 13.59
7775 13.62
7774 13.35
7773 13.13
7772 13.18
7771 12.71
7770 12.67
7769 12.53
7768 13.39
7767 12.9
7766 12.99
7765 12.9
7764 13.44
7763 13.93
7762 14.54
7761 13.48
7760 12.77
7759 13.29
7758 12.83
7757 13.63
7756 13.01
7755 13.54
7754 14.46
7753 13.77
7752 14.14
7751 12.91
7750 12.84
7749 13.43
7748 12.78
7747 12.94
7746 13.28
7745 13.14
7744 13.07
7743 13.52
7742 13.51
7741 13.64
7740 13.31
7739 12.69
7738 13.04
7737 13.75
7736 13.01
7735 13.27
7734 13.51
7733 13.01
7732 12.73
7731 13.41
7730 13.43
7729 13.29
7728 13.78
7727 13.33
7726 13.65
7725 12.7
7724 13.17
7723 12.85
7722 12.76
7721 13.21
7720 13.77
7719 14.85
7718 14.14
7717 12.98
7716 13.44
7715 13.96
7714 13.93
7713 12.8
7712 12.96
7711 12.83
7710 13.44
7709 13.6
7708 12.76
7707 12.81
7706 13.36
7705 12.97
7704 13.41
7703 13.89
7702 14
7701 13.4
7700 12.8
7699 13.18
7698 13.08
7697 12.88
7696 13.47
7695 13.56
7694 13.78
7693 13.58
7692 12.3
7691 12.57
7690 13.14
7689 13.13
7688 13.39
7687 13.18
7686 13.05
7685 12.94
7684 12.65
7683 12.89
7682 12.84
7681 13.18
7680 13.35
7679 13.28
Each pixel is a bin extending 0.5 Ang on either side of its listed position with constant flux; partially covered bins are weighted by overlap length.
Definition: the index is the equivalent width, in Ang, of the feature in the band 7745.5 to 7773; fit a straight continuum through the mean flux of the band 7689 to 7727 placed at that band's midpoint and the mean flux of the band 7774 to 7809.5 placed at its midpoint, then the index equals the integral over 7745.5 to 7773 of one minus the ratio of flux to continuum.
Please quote 0.4 Ang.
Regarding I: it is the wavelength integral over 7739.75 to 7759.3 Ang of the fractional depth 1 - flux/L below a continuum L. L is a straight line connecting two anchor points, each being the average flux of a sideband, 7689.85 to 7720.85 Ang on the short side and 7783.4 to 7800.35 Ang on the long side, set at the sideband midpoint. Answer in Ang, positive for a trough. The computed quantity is 0.4 Ang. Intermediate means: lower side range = 13.3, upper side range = 13.9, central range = 13.4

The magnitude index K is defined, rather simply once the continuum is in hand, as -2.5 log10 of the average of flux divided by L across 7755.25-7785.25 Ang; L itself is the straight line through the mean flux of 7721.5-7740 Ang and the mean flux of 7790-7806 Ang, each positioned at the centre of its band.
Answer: 0.023 mag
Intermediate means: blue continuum 13.2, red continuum 13.8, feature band 13.2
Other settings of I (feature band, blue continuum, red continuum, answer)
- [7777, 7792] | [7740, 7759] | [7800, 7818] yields -0.6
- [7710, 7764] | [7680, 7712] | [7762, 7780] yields -0.7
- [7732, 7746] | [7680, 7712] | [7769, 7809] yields 0.1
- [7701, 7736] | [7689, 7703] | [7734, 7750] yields -0.3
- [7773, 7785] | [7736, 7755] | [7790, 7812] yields 0.1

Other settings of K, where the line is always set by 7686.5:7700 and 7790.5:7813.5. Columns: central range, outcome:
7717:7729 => -0.018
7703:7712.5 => 0.002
